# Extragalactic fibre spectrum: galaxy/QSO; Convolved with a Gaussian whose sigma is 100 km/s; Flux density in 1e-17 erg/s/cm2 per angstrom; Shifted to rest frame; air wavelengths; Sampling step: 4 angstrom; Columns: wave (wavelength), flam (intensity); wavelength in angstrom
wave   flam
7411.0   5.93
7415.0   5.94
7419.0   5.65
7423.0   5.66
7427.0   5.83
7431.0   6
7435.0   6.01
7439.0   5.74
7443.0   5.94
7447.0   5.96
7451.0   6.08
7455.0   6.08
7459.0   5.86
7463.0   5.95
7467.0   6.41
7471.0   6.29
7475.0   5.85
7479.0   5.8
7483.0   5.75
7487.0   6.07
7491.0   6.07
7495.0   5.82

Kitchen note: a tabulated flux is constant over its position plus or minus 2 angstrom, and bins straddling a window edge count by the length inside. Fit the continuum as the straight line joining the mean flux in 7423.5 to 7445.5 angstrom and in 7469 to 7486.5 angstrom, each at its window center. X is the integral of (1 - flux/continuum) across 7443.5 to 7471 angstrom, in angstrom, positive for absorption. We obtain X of -0.7 angstrom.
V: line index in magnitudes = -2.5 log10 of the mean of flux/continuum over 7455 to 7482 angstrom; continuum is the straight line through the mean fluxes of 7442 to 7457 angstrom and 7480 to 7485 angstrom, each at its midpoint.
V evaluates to -0.027 mag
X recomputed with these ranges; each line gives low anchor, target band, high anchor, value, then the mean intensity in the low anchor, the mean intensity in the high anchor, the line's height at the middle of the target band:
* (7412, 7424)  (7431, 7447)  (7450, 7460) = 0.0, 5.77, 6.01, 5.91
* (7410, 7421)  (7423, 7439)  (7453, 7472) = 0.1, 5.83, 6.11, 5.92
